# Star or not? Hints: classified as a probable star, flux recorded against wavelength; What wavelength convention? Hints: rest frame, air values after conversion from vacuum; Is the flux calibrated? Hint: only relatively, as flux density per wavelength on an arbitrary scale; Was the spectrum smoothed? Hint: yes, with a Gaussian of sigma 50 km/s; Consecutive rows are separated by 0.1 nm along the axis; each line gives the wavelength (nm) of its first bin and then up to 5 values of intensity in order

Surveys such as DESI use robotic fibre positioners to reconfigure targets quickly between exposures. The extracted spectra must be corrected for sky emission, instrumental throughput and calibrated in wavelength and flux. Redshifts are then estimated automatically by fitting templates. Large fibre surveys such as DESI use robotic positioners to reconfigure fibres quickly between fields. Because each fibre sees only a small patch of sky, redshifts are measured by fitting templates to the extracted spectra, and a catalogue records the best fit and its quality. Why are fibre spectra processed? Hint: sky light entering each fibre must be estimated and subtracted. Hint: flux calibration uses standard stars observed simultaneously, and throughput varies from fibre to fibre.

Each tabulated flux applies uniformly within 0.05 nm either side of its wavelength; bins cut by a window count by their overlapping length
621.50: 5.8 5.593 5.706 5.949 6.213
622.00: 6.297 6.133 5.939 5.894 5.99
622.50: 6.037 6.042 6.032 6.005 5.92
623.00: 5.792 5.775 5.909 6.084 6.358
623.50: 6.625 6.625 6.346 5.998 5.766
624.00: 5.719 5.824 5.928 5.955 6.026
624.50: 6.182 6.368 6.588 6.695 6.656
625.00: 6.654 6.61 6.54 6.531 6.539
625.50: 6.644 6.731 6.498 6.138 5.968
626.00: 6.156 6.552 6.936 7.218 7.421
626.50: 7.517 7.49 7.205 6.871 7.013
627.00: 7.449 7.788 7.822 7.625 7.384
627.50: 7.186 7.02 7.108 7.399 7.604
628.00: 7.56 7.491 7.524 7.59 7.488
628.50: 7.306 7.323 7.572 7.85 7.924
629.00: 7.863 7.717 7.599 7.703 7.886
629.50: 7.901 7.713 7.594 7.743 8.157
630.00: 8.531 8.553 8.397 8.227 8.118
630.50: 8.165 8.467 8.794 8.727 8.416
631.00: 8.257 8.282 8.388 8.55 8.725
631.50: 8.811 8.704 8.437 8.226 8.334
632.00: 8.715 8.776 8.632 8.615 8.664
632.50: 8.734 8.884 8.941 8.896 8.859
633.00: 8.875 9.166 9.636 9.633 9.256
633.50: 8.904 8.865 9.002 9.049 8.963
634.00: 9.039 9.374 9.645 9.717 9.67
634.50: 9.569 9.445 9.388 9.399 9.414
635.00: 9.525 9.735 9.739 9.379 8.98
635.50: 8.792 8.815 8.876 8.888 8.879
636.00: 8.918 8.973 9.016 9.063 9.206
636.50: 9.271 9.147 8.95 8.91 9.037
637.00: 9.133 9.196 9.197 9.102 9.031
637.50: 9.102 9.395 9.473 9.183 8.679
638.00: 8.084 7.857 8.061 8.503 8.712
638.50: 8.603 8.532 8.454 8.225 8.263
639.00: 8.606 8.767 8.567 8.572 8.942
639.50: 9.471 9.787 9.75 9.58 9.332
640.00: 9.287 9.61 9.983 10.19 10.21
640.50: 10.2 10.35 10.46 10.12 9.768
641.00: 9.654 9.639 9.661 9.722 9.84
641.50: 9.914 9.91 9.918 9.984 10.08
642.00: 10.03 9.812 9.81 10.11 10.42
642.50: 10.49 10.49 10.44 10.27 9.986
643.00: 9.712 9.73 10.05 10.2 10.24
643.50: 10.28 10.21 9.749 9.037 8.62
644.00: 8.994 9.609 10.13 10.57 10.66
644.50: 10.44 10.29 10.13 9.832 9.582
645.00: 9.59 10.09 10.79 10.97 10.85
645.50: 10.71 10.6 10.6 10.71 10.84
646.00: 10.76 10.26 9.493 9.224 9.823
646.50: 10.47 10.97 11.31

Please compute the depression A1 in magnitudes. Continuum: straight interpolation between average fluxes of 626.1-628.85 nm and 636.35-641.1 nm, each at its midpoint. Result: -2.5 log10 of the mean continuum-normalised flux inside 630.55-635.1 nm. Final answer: -0.09 mag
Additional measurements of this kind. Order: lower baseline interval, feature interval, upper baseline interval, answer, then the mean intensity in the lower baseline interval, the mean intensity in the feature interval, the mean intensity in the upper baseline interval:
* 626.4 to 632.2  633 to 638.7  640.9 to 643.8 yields -0.02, 7.91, 9.08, 9.99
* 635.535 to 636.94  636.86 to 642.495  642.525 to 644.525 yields 0.01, 8.99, 9.36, 9.97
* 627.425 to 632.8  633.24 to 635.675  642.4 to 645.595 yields -0.07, 8.1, 9.3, 10.1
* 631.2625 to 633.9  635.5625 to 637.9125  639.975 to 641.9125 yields 0.04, 8.85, 9.07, 9.93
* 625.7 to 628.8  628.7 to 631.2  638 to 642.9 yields -0.06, 7.22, 8.1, 9.51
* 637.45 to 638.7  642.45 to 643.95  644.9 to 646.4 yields -0.02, 8.67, 9.97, 10.3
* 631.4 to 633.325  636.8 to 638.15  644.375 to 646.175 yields 0.06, 8.8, 8.96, 10.4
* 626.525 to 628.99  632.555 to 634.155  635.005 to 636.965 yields -0.06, 7.45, 9.09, 9.09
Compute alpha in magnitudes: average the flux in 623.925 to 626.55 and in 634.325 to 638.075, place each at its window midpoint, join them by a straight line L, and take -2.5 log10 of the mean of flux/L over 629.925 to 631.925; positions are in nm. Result -0.08 mag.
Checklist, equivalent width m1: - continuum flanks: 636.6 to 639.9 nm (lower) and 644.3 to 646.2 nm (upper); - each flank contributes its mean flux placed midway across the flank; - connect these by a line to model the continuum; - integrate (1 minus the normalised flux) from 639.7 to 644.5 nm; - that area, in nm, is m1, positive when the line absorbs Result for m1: -0.11 nm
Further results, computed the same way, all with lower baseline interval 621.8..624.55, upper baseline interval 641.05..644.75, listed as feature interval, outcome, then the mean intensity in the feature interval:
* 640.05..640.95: -0.06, 10.1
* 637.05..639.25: 0.08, 8.71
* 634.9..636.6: -0.12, 9.14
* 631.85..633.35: -0.18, 8.89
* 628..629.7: -0.11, 7.65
